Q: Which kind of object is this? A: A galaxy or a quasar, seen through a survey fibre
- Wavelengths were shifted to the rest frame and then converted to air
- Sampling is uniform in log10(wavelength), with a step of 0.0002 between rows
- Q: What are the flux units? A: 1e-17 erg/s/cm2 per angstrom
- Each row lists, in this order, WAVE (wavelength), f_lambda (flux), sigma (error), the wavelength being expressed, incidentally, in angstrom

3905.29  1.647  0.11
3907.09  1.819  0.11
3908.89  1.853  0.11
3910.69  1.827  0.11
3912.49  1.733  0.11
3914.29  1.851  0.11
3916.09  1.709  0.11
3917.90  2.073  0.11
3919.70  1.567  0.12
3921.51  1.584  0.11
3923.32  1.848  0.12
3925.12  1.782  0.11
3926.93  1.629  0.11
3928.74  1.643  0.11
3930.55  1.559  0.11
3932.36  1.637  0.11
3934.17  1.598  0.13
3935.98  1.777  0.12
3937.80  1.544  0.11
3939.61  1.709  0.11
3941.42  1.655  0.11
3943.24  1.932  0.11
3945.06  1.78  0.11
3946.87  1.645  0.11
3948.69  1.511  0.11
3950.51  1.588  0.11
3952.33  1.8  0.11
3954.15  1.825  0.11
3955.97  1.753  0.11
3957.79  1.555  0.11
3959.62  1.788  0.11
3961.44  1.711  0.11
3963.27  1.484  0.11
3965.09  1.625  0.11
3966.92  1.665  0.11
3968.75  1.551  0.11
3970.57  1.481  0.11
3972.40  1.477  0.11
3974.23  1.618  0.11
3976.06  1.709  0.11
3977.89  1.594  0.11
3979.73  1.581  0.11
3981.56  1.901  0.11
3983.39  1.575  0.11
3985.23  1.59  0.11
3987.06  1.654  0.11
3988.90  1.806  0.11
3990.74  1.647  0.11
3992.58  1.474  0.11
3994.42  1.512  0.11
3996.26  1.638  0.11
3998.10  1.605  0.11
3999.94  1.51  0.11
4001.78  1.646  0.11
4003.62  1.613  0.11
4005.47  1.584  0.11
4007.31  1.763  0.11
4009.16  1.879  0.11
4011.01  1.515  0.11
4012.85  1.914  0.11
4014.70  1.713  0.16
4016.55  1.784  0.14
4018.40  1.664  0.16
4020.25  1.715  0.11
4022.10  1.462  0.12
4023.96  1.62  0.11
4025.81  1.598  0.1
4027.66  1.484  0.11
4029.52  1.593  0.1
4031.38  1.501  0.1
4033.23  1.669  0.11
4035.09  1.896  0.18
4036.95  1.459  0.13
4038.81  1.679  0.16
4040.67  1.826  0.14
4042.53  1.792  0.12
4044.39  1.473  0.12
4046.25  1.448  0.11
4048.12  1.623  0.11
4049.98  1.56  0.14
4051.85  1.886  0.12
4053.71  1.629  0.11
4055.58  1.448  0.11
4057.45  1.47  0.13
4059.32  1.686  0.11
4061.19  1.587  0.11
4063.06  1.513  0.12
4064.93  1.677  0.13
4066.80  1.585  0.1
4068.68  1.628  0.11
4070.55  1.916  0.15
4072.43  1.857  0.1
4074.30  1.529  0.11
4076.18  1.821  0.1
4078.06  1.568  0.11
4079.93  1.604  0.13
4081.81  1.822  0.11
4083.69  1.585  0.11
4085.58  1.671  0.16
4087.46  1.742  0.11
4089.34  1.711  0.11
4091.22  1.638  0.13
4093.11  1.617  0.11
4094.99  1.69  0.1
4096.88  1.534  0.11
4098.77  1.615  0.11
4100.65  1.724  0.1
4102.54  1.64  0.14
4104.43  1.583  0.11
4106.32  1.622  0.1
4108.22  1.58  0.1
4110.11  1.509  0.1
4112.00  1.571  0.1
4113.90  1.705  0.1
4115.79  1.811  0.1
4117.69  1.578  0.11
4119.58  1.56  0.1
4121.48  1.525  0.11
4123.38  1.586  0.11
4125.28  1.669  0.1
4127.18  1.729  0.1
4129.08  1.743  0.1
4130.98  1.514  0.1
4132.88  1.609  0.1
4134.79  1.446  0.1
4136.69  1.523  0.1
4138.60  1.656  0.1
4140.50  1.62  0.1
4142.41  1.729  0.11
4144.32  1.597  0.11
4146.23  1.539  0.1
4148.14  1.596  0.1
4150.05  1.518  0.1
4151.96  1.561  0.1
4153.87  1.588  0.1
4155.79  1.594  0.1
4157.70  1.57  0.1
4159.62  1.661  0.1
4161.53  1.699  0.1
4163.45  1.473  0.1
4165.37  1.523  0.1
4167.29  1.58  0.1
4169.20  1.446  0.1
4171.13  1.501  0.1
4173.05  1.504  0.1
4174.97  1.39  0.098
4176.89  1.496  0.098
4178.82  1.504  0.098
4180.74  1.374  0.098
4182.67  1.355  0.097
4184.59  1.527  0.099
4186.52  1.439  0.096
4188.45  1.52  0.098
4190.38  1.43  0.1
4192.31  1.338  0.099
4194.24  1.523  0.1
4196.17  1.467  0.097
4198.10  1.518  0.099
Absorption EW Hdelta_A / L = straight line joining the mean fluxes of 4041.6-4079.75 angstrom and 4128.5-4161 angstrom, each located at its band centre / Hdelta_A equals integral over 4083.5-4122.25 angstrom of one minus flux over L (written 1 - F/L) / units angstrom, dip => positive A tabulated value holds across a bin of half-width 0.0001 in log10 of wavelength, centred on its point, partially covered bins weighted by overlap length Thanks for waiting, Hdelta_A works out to -0.4 angstrom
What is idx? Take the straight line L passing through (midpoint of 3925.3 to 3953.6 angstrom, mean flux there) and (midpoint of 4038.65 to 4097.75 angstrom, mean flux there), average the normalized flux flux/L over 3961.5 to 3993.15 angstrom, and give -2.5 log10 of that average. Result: 0.03 mag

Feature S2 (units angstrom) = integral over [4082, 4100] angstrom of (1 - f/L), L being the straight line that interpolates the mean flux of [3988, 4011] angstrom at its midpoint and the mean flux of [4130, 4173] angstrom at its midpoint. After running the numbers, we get -0.7 angstrom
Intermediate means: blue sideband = 1.63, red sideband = 1.57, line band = 1.65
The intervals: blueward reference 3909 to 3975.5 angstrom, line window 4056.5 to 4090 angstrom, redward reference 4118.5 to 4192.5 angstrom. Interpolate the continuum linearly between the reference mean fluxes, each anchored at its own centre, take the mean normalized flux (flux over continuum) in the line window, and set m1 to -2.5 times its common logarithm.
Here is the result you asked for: -0.04 mag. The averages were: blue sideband 1.68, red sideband 1.55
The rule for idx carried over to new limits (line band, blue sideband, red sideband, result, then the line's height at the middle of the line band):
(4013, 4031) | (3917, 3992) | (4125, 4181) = 0.000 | 1.63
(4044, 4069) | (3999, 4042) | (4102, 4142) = 0.035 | 1.64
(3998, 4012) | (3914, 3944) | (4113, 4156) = 0.018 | 1.67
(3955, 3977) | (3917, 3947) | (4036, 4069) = 0.039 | 1.68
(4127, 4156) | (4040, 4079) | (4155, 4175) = -0.018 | 1.57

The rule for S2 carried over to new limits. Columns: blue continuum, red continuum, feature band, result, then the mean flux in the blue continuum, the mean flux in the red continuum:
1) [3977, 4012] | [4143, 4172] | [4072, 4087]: -0.7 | 1.64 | 1.56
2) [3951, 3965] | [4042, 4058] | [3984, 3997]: 0.3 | 1.69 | 1.59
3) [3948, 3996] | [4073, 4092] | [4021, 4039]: 0.7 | 1.63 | 1.67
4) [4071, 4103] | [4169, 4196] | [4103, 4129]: -0.3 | 1.67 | 1.45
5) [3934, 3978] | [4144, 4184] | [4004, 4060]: -1.2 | 1.66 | 1.53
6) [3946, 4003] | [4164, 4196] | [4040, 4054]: -0.7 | 1.63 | 1.47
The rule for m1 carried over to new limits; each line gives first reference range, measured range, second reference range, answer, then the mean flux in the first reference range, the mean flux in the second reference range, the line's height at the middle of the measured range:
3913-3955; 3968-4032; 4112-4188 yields 0.02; 1.71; 1.56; 1.66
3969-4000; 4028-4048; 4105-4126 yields -0.01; 1.61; 1.61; 1.61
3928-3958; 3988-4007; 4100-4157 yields 0.03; 1.68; 1.61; 1.66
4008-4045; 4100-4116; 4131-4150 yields -0.01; 1.66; 1.58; 1.61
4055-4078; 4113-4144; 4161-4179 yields -0.04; 1.64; 1.51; 1.56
